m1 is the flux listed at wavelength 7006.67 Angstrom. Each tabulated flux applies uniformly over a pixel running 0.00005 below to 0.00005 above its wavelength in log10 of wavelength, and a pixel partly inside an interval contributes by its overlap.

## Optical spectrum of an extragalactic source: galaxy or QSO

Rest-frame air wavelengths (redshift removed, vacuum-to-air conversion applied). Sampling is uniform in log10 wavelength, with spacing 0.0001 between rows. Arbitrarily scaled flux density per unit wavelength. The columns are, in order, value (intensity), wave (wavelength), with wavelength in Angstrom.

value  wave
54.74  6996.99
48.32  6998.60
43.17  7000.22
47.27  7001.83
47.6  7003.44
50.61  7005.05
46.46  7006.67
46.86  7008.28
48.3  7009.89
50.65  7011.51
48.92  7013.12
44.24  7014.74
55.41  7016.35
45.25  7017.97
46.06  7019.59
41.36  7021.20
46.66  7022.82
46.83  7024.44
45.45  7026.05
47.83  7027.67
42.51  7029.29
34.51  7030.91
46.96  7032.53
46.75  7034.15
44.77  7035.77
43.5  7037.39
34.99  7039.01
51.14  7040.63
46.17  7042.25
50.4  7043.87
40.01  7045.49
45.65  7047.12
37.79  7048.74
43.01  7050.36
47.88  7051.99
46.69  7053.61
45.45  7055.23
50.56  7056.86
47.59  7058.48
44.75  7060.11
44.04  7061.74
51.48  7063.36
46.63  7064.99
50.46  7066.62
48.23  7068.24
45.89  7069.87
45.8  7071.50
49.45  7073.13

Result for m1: 46.46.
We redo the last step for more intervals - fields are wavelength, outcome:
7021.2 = 41.36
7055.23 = 45.45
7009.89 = 48.3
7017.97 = 45.25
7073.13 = 49.45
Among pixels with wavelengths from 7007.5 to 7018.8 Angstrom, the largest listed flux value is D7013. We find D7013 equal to 55.41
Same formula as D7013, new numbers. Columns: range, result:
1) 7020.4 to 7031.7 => 47.83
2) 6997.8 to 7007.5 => 50.61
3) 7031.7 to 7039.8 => 46.96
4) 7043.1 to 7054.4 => 50.4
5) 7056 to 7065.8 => 51.48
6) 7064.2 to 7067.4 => 50.46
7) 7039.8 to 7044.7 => 51.14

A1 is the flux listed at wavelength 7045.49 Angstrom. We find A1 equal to 40.01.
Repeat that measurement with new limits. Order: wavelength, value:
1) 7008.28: 46.86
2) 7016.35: 55.41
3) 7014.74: 44.24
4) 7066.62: 50.46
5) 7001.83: 47.27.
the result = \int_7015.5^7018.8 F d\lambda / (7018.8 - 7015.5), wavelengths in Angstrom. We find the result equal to 50.2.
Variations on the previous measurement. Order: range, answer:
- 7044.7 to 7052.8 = 42.8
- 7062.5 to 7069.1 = 49.2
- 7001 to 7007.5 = 48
